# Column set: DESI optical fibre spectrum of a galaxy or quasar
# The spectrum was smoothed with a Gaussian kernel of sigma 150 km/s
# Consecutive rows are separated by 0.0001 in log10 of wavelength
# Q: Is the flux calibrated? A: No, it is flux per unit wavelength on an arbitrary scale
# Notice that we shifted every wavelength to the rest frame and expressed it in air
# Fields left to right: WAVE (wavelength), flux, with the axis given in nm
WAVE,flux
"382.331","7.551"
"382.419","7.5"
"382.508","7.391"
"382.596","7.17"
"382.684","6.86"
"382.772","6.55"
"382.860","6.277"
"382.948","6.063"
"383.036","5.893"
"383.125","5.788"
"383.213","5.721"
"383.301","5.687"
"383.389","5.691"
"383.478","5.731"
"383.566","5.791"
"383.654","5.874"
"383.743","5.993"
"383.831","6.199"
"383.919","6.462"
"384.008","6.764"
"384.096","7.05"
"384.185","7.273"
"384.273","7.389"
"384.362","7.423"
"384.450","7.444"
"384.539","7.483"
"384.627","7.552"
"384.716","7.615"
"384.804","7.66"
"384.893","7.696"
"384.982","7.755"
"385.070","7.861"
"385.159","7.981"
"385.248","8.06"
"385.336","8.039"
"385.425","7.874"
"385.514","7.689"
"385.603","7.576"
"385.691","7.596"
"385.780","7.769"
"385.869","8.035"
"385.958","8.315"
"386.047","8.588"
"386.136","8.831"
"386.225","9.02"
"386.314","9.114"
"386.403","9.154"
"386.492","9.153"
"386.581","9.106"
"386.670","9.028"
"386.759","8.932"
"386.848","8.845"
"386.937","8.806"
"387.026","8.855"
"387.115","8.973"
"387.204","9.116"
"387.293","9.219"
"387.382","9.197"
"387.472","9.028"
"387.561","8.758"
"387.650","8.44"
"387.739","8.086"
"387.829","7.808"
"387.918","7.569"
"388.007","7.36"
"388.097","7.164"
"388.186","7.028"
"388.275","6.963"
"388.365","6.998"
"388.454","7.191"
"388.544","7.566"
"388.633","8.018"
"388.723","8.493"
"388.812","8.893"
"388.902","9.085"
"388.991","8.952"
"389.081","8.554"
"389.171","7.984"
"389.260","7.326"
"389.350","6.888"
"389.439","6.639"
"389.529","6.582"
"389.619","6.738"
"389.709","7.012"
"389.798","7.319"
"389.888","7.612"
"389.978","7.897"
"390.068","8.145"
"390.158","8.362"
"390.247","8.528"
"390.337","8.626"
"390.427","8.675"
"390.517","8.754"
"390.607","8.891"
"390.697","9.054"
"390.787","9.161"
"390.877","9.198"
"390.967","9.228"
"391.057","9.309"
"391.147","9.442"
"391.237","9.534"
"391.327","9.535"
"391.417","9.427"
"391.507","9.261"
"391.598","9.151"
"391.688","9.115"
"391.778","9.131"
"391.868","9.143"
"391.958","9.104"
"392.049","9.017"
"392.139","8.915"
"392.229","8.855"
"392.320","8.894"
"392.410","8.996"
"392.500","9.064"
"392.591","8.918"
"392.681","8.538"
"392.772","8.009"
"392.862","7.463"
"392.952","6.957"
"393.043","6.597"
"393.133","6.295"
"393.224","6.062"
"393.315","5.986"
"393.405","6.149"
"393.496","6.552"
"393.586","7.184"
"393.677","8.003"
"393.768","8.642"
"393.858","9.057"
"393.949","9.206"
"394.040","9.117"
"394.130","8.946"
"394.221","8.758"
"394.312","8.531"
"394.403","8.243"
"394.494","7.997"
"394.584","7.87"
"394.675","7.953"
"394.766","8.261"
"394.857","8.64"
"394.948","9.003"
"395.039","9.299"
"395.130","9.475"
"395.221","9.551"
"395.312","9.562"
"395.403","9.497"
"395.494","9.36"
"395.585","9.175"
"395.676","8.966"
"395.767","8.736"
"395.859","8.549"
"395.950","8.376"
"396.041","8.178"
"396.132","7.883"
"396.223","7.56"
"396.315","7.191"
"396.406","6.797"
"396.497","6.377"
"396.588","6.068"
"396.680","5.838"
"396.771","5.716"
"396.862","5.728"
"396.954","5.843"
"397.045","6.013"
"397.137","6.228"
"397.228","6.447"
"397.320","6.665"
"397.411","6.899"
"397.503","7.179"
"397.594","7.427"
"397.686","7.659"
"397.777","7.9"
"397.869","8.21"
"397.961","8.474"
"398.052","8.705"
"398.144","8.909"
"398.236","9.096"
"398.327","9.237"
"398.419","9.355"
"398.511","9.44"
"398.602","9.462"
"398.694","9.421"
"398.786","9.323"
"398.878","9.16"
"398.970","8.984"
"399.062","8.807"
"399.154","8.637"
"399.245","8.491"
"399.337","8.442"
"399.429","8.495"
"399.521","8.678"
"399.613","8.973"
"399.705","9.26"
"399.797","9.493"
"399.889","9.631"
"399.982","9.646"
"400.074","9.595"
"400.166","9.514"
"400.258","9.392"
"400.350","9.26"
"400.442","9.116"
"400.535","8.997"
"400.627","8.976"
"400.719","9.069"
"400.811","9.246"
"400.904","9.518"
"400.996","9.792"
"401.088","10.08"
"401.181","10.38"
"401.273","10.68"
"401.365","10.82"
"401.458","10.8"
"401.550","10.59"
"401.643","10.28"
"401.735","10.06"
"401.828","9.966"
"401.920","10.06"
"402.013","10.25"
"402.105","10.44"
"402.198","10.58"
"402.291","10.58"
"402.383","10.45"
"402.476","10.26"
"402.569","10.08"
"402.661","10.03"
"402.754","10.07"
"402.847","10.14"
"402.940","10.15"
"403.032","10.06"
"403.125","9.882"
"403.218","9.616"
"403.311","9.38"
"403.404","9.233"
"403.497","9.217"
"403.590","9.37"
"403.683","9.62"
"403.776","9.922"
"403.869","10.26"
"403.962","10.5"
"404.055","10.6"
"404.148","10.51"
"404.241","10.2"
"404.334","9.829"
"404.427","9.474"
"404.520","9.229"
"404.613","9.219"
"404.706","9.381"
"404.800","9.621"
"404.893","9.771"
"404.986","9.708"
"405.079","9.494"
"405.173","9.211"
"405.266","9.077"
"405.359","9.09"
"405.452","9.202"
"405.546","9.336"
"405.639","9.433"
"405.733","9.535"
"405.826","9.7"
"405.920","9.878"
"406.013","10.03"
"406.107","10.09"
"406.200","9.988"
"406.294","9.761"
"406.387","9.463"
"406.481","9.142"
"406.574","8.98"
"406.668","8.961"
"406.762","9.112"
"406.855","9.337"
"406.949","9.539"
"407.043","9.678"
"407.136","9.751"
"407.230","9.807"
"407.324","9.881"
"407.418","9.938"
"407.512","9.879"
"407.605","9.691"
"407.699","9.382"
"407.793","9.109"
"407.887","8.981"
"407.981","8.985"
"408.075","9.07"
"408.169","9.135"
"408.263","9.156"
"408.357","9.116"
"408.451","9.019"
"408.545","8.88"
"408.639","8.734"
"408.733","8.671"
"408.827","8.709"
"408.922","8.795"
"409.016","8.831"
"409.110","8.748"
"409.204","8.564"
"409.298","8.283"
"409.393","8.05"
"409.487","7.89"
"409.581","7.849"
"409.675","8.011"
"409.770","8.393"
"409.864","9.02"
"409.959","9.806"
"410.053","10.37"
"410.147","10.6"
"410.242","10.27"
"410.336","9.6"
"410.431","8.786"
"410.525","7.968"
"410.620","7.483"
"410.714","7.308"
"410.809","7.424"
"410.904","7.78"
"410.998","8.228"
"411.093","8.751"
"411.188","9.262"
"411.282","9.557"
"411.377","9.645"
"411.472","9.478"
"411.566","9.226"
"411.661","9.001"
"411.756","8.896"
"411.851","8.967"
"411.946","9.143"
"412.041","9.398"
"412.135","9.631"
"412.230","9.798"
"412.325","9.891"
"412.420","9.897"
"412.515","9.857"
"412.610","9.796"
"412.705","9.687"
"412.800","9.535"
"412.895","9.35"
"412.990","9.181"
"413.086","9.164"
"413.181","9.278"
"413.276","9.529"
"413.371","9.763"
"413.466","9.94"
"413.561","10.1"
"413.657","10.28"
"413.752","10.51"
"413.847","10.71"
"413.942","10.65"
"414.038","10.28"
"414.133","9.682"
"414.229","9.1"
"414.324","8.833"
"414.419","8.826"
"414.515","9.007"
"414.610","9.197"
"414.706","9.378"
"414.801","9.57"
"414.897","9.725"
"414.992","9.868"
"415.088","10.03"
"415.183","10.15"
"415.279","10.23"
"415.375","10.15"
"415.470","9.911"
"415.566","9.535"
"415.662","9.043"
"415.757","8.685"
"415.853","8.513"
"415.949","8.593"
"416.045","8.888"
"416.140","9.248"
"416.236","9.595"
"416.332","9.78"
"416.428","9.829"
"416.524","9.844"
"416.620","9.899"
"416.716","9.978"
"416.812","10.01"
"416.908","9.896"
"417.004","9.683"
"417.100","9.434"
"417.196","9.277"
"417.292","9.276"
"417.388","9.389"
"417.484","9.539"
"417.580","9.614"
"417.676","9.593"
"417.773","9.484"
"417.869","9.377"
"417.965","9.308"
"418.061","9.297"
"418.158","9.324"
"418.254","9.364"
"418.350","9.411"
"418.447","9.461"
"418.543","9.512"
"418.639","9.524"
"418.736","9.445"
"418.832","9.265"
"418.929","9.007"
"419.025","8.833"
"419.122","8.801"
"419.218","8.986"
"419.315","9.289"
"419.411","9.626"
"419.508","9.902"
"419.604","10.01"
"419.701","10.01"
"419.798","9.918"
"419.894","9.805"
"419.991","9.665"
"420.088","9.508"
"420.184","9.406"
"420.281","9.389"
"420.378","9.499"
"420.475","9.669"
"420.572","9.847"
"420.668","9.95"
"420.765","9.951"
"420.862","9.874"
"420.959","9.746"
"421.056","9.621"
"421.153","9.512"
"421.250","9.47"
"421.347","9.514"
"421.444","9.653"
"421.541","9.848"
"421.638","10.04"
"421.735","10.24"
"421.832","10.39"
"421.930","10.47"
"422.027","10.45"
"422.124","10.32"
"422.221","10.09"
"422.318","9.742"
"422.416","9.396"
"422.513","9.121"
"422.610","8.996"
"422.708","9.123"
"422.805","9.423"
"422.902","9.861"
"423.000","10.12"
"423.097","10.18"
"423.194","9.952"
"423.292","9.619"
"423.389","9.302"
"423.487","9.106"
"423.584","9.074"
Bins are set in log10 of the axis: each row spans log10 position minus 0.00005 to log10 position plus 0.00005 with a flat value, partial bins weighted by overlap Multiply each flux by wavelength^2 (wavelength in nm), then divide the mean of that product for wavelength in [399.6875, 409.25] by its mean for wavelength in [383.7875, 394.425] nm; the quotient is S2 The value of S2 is 1.3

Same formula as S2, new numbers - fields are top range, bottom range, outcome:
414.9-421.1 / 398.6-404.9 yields 1.06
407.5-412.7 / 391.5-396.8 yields 1.19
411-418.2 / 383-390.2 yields 1.42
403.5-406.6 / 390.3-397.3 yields 1.25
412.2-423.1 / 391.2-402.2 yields 1.24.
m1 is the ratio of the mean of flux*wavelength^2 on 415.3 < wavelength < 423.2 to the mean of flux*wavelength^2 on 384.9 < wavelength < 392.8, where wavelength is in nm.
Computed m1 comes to 1.32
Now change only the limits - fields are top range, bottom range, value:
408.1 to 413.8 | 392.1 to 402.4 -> 1.14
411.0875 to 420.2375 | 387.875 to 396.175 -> 1.29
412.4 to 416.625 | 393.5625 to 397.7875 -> 1.33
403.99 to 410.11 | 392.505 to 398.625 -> 1.24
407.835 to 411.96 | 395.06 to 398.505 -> 1.20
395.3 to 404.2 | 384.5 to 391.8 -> 1.15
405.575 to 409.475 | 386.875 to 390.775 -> 1.26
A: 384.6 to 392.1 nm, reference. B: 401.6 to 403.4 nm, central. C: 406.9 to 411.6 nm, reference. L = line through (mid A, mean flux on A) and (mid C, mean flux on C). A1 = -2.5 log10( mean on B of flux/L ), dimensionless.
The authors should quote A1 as -0.153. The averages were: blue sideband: 8.35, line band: 10.1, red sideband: 8.98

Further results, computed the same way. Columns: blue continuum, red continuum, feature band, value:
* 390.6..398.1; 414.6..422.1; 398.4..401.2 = -0.09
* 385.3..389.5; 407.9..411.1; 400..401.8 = -0.15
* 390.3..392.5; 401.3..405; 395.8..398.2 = 0.31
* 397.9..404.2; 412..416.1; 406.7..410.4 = 0.06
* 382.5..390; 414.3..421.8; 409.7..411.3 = 0.03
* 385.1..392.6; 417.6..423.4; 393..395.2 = 0.08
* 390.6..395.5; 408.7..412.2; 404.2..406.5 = -0.10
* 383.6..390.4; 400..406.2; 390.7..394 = 0.01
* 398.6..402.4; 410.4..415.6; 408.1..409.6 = 0.09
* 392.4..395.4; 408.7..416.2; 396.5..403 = -0.05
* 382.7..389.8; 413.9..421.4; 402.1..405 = -0.14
